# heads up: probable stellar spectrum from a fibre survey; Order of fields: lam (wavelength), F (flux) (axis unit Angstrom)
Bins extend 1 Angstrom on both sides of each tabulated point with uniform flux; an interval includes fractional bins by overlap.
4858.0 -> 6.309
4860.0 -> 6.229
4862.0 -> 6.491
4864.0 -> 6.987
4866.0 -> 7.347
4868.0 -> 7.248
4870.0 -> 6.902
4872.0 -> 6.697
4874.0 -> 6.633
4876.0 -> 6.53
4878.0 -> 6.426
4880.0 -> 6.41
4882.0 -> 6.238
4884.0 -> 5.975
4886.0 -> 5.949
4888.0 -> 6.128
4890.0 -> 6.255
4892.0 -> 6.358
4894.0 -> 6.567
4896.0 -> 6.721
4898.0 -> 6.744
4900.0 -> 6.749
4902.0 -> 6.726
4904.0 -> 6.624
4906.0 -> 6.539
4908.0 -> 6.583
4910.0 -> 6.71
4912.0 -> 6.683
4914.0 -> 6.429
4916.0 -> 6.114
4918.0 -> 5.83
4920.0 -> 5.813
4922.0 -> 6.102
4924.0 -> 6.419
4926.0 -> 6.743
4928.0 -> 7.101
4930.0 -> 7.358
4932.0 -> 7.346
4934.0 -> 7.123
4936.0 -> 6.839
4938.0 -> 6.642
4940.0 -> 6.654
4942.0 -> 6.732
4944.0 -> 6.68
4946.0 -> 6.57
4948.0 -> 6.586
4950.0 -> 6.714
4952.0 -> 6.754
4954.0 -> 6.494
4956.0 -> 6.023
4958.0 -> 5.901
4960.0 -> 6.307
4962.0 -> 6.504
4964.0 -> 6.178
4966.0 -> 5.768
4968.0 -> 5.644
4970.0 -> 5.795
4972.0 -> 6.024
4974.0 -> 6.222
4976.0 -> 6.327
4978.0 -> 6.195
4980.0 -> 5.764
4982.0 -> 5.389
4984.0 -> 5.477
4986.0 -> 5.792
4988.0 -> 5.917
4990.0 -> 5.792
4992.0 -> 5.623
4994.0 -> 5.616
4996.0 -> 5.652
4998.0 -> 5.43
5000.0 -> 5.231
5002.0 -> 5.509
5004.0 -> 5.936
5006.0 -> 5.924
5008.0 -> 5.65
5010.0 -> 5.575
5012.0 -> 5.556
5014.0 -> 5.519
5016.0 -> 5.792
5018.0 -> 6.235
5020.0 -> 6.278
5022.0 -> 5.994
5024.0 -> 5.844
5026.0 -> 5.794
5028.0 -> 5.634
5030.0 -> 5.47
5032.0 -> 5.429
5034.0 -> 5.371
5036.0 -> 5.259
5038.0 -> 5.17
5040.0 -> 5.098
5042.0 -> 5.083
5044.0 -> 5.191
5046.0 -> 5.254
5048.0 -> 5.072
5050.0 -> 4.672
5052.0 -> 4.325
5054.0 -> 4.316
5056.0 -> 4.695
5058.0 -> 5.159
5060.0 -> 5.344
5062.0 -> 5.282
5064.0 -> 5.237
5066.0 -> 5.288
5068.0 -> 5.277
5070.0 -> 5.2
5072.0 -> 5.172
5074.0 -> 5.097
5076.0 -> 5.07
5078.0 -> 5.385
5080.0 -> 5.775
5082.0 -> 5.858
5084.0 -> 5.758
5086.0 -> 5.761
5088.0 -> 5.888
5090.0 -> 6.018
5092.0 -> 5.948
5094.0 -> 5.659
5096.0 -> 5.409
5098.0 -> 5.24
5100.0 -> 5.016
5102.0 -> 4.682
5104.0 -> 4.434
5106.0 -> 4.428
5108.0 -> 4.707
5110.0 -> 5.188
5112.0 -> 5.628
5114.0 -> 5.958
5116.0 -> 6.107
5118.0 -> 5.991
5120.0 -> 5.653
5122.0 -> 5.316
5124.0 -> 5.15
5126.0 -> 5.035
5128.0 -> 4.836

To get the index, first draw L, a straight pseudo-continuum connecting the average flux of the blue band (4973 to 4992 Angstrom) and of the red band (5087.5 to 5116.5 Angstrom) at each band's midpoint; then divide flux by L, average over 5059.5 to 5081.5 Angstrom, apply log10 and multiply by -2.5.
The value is 0.035 mag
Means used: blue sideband 5.86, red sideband 5.33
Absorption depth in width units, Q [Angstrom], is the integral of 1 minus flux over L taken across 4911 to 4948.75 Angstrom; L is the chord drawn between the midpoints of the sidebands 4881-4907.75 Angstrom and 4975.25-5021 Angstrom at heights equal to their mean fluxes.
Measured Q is -2.6 Angstrom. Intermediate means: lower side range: 6.43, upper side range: 5.74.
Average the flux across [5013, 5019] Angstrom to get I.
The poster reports 5.85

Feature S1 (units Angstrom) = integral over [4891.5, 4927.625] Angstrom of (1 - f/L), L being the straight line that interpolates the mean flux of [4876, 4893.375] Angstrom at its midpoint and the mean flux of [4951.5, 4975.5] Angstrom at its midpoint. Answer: -1.6 Angstrom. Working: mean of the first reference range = 6.24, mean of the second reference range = 6.13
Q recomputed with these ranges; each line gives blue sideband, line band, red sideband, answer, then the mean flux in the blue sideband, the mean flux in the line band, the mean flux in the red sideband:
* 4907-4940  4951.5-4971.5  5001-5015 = 0.23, 6.62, 6.12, 5.67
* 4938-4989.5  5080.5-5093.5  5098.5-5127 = -1.11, 6.18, 5.86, 5.24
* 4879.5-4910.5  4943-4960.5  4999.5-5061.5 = -1.28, 6.45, 6.45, 5.4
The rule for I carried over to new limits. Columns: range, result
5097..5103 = 4.98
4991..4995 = 5.62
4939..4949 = 6.64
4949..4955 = 6.65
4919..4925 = 6.11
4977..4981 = 5.98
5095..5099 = 5.32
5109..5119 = 5.77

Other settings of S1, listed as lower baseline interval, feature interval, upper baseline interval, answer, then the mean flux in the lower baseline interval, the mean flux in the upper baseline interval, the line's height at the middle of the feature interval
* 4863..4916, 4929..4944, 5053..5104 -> -1.6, 6.57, 5.32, 6.26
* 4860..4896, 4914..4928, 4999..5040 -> 0.0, 6.53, 5.64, 6.26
